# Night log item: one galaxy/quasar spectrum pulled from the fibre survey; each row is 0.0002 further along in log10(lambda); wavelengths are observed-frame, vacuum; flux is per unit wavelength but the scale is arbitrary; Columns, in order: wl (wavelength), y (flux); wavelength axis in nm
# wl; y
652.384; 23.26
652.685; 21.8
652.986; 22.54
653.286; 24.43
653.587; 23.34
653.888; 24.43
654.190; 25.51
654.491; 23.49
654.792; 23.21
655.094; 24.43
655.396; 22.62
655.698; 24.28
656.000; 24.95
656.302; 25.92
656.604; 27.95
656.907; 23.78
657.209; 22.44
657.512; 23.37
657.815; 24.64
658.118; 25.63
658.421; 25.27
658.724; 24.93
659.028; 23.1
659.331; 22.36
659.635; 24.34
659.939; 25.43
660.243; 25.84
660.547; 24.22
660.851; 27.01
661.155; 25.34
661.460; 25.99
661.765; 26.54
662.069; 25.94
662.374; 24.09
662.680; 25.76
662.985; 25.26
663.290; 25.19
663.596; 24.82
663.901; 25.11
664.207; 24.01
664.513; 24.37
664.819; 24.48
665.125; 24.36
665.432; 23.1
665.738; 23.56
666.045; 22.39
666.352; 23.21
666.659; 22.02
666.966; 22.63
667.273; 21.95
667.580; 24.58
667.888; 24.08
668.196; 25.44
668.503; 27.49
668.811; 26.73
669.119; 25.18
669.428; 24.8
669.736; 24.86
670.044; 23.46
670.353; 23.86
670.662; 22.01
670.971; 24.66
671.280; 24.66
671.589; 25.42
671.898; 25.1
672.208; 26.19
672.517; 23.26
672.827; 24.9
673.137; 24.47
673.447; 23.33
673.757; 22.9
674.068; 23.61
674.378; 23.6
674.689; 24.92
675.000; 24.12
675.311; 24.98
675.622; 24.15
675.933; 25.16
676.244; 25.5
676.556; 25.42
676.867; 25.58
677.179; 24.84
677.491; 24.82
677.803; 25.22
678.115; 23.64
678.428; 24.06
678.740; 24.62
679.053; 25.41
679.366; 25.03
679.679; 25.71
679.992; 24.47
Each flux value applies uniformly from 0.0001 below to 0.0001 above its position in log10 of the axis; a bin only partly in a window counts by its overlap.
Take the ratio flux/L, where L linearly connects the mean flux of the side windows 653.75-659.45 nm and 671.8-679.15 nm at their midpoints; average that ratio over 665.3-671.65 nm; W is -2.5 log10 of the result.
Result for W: 0.018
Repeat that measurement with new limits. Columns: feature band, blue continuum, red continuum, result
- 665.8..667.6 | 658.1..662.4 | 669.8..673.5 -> 0.089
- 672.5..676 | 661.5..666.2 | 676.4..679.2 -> 0.030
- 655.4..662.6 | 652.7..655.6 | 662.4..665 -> -0.027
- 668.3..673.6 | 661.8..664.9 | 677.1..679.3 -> 0.003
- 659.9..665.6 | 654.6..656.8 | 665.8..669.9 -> -0.028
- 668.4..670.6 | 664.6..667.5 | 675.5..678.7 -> -0.059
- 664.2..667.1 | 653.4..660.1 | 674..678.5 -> 0.050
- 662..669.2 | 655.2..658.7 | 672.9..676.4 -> 0.003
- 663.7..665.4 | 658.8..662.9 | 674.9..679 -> 0.028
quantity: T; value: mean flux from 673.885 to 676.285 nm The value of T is 24.4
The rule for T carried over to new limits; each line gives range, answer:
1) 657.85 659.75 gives 24.3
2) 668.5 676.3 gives 24.5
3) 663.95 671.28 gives 24.1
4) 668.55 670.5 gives 25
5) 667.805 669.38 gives 25.8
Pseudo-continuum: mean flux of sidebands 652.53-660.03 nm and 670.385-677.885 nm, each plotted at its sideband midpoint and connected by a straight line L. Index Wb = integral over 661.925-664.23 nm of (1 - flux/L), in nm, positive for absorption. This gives -0.07 nm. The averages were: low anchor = 24.2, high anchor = 24.5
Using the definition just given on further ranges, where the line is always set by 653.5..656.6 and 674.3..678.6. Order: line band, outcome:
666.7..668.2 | 0.07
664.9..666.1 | 0.05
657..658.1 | 0.03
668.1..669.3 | -0.08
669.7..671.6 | 0.05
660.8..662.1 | -0.09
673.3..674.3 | 0.06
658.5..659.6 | 0.04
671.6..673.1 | -0.01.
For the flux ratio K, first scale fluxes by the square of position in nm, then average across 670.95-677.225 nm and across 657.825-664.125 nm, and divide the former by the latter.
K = 1.0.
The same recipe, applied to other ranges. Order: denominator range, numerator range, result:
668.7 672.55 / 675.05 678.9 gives 1.03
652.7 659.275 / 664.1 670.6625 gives 1.03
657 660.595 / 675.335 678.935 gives 1.08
